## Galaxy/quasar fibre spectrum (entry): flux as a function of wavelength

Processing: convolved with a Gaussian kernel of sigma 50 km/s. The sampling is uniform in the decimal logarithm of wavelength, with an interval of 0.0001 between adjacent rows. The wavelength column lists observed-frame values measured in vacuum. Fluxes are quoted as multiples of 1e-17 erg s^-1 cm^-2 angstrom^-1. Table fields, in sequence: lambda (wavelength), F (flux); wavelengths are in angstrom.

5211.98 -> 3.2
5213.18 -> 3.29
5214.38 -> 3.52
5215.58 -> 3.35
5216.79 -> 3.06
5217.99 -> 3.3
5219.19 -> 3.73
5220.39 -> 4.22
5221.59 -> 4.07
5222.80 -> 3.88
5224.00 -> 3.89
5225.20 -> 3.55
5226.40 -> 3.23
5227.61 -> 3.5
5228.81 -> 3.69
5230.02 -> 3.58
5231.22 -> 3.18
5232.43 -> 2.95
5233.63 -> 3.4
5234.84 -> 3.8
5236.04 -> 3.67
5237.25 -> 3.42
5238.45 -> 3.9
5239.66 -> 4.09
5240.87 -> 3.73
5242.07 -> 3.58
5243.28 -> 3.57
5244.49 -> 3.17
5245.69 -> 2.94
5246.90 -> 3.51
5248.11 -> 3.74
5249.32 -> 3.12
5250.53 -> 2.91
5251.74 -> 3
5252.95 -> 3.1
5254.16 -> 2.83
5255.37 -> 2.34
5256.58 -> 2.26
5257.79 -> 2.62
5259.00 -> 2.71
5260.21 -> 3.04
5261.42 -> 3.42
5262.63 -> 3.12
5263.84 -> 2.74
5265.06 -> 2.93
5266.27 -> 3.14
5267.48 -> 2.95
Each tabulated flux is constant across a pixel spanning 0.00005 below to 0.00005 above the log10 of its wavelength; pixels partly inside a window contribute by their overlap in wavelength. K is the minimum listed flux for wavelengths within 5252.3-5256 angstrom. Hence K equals 2.34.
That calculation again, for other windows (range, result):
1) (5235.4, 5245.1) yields 3.17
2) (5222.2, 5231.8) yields 3.18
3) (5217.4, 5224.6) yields 3.3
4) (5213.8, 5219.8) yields 3.06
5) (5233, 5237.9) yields 3.4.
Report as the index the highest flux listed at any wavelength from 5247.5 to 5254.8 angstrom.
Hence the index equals 3.74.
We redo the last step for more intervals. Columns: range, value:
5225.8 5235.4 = 3.8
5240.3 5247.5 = 3.73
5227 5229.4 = 3.69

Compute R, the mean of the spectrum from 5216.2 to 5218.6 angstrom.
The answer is 3.19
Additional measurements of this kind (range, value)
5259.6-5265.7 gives 3.05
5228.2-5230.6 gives 3.63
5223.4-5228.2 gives 3.54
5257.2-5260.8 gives 2.79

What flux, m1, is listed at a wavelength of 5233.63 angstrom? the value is 3.4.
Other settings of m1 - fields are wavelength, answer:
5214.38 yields 3.52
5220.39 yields 4.22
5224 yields 3.89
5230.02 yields 3.58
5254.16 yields 2.83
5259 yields 2.71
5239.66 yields 4.09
